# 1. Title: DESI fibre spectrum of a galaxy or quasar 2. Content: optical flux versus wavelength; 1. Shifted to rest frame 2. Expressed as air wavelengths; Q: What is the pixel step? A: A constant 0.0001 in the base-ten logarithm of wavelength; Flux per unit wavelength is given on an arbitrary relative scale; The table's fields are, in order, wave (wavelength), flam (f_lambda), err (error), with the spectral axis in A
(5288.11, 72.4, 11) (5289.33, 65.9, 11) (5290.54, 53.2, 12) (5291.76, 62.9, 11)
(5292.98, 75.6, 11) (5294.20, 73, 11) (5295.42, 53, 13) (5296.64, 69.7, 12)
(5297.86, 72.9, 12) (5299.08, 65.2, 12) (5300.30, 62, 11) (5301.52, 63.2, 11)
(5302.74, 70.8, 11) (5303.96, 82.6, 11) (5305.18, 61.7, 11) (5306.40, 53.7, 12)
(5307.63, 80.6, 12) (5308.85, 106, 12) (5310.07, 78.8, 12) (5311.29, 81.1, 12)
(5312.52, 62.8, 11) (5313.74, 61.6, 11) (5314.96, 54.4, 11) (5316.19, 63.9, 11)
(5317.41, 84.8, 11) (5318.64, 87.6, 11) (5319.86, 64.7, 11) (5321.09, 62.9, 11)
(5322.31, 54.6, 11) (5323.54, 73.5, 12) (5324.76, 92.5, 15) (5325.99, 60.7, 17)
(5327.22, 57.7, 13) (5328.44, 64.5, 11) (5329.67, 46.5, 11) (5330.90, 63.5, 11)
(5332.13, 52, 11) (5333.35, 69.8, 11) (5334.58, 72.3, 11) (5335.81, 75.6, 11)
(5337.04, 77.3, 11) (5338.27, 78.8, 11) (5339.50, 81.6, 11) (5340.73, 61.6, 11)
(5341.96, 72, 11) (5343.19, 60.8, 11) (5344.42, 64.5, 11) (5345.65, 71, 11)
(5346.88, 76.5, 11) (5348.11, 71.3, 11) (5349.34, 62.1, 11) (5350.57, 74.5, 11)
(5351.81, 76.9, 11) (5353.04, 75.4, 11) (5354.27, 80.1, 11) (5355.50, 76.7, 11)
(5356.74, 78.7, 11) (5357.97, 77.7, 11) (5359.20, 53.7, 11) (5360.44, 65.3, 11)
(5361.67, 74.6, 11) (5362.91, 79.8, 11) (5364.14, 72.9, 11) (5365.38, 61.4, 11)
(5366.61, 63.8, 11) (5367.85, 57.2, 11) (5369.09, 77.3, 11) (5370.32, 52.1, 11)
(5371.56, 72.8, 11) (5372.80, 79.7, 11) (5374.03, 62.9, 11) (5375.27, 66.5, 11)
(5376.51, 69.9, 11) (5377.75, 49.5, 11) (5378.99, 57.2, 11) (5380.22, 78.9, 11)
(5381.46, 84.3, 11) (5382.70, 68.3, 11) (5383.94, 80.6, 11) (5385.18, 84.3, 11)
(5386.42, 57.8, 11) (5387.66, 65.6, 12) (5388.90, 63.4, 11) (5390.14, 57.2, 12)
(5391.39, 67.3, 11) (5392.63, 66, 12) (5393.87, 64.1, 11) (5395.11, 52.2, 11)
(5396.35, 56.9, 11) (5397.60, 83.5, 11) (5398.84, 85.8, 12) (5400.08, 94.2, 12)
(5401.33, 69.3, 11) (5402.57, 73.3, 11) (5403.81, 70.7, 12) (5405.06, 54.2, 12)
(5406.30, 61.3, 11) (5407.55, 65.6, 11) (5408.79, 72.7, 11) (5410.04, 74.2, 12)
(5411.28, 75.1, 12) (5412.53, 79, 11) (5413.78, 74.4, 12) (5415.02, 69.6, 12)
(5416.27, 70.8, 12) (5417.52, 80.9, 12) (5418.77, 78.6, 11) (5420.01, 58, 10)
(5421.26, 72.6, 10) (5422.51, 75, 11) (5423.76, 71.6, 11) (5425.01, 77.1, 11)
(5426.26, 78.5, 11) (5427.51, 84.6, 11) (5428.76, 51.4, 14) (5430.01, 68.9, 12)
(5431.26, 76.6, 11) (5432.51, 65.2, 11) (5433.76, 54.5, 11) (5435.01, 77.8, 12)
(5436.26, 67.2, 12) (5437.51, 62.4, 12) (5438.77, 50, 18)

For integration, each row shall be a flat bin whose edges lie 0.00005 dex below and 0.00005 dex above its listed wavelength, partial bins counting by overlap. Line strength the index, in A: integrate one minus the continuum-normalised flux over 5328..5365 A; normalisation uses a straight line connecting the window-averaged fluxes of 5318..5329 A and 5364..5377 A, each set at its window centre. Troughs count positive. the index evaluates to -1.4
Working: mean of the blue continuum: 68.8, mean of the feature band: 70.2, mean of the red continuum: 66.7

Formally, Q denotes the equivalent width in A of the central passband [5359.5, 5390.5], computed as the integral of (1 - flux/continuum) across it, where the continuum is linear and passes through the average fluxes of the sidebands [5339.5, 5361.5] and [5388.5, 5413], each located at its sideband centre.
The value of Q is 0.9 A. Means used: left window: 70.9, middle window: 68.1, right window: 69.3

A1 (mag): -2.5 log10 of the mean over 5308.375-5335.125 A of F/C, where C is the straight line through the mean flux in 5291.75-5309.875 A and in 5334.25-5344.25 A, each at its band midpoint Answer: 0.042 mag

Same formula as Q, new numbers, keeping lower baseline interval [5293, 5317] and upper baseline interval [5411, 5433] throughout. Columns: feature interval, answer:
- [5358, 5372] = 0.85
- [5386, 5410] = 1.45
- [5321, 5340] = 0.67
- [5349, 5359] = -0.54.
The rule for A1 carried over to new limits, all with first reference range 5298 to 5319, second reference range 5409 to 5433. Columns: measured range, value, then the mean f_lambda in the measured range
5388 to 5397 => 0.184 mag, 61.2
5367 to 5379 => 0.118 mag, 64.8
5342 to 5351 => 0.049 mag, 68.8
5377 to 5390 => 0.059 mag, 68.6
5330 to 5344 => 0.045 mag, 69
